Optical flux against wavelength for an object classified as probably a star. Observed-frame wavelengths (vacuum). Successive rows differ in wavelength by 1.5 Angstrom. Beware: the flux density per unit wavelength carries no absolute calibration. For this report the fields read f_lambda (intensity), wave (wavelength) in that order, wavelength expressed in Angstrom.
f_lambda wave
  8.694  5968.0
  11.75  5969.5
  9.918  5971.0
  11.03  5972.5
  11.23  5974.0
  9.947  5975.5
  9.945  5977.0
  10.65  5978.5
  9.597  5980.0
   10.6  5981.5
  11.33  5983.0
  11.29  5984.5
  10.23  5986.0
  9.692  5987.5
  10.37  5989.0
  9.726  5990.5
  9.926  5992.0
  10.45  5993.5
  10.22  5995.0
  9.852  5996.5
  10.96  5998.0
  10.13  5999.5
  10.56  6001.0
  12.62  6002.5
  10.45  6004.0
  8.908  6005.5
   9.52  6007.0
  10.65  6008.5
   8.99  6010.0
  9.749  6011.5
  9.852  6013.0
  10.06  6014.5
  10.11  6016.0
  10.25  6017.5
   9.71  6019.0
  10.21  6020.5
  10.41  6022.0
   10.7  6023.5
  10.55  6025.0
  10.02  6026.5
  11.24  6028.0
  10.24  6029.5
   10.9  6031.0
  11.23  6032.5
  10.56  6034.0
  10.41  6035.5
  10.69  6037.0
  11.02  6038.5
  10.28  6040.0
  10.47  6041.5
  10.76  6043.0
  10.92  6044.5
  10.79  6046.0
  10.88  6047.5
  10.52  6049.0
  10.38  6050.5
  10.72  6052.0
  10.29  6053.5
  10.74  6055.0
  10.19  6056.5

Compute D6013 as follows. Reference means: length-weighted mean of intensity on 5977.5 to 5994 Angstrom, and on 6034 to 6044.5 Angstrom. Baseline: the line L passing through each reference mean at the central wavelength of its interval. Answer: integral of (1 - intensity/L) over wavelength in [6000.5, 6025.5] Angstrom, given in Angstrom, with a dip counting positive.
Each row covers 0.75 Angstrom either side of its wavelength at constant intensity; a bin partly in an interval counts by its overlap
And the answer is 0.7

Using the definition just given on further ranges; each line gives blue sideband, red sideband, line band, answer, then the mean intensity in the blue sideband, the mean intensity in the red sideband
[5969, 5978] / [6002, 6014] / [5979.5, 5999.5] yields 0.0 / 10.6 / 10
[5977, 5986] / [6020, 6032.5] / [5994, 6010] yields 0.4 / 10.6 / 10.6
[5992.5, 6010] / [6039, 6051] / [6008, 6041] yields 0.4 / 10.3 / 10.6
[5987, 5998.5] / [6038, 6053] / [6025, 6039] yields -0.2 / 10.1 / 10.7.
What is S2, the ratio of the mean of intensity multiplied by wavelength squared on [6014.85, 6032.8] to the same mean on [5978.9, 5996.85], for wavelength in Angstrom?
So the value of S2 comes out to 1.03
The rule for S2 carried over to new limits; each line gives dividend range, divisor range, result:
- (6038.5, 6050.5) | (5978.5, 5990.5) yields 1.04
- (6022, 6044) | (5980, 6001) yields 1.04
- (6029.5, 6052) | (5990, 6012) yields 1.06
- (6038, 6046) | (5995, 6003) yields 1.01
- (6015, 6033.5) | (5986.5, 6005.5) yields 1.02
